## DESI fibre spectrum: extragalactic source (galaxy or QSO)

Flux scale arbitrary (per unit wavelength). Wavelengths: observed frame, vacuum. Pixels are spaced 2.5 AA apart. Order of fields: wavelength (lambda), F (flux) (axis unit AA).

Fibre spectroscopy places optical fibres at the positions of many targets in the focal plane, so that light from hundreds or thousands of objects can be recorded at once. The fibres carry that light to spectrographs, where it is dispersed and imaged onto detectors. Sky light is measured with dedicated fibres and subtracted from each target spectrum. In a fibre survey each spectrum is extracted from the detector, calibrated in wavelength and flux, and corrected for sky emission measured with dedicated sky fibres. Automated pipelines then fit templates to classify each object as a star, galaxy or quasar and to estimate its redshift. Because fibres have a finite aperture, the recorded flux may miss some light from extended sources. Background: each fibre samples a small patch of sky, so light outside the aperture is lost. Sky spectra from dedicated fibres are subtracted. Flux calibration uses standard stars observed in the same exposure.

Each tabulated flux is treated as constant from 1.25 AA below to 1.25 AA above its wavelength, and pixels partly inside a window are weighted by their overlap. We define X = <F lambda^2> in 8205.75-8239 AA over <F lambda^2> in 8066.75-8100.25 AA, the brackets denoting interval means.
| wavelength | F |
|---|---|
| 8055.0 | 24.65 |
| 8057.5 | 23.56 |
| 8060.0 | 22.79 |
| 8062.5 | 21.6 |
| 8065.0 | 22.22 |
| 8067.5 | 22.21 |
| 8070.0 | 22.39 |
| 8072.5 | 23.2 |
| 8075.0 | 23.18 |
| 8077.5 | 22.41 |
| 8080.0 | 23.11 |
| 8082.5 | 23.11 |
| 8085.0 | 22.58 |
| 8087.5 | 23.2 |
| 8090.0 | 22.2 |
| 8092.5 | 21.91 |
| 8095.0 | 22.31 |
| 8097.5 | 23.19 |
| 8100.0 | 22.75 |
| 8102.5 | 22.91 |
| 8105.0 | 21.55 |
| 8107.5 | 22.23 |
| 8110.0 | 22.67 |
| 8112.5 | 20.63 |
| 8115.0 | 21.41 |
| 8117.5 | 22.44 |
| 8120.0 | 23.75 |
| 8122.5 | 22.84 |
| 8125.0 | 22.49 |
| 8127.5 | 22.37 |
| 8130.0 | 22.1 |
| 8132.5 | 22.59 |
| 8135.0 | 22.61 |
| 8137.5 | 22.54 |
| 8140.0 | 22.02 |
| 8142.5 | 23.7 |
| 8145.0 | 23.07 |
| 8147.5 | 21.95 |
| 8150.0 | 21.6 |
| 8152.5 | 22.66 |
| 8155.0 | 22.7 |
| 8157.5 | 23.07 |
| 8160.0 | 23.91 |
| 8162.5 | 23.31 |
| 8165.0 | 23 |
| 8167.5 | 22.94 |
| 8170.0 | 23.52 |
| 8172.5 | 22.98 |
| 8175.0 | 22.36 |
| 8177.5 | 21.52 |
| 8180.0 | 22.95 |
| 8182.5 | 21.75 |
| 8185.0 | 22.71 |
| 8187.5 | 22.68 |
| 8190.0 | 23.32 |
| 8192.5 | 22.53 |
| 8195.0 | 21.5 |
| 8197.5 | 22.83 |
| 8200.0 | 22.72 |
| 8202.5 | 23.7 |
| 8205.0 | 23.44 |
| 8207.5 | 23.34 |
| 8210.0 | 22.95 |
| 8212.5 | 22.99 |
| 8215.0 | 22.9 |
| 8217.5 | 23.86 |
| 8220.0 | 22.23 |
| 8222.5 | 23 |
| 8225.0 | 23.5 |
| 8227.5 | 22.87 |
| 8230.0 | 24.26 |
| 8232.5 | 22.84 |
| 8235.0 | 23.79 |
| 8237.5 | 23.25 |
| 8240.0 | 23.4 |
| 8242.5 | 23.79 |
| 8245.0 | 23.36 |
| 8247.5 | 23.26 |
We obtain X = 1.06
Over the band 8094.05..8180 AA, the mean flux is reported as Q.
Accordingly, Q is 22.6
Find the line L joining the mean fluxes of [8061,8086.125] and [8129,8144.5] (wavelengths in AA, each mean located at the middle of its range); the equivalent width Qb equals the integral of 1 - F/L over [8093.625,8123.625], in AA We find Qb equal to 0.3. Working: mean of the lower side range 22.6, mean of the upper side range 22.6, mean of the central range 22.4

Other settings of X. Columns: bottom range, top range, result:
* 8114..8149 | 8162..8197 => 1.02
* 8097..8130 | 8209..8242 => 1.07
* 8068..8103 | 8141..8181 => 1.02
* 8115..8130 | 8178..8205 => 1.02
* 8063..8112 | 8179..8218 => 1.04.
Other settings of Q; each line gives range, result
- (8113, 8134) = 22.4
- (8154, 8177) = 23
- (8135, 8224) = 22.8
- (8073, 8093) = 22.8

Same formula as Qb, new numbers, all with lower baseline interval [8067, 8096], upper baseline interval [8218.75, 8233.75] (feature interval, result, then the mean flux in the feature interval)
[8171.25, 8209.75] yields 0.5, 22.7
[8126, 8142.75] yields 0.2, 22.5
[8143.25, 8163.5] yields 0.1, 22.8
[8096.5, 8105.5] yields 0.0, 22.7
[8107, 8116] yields 0.4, 21.7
